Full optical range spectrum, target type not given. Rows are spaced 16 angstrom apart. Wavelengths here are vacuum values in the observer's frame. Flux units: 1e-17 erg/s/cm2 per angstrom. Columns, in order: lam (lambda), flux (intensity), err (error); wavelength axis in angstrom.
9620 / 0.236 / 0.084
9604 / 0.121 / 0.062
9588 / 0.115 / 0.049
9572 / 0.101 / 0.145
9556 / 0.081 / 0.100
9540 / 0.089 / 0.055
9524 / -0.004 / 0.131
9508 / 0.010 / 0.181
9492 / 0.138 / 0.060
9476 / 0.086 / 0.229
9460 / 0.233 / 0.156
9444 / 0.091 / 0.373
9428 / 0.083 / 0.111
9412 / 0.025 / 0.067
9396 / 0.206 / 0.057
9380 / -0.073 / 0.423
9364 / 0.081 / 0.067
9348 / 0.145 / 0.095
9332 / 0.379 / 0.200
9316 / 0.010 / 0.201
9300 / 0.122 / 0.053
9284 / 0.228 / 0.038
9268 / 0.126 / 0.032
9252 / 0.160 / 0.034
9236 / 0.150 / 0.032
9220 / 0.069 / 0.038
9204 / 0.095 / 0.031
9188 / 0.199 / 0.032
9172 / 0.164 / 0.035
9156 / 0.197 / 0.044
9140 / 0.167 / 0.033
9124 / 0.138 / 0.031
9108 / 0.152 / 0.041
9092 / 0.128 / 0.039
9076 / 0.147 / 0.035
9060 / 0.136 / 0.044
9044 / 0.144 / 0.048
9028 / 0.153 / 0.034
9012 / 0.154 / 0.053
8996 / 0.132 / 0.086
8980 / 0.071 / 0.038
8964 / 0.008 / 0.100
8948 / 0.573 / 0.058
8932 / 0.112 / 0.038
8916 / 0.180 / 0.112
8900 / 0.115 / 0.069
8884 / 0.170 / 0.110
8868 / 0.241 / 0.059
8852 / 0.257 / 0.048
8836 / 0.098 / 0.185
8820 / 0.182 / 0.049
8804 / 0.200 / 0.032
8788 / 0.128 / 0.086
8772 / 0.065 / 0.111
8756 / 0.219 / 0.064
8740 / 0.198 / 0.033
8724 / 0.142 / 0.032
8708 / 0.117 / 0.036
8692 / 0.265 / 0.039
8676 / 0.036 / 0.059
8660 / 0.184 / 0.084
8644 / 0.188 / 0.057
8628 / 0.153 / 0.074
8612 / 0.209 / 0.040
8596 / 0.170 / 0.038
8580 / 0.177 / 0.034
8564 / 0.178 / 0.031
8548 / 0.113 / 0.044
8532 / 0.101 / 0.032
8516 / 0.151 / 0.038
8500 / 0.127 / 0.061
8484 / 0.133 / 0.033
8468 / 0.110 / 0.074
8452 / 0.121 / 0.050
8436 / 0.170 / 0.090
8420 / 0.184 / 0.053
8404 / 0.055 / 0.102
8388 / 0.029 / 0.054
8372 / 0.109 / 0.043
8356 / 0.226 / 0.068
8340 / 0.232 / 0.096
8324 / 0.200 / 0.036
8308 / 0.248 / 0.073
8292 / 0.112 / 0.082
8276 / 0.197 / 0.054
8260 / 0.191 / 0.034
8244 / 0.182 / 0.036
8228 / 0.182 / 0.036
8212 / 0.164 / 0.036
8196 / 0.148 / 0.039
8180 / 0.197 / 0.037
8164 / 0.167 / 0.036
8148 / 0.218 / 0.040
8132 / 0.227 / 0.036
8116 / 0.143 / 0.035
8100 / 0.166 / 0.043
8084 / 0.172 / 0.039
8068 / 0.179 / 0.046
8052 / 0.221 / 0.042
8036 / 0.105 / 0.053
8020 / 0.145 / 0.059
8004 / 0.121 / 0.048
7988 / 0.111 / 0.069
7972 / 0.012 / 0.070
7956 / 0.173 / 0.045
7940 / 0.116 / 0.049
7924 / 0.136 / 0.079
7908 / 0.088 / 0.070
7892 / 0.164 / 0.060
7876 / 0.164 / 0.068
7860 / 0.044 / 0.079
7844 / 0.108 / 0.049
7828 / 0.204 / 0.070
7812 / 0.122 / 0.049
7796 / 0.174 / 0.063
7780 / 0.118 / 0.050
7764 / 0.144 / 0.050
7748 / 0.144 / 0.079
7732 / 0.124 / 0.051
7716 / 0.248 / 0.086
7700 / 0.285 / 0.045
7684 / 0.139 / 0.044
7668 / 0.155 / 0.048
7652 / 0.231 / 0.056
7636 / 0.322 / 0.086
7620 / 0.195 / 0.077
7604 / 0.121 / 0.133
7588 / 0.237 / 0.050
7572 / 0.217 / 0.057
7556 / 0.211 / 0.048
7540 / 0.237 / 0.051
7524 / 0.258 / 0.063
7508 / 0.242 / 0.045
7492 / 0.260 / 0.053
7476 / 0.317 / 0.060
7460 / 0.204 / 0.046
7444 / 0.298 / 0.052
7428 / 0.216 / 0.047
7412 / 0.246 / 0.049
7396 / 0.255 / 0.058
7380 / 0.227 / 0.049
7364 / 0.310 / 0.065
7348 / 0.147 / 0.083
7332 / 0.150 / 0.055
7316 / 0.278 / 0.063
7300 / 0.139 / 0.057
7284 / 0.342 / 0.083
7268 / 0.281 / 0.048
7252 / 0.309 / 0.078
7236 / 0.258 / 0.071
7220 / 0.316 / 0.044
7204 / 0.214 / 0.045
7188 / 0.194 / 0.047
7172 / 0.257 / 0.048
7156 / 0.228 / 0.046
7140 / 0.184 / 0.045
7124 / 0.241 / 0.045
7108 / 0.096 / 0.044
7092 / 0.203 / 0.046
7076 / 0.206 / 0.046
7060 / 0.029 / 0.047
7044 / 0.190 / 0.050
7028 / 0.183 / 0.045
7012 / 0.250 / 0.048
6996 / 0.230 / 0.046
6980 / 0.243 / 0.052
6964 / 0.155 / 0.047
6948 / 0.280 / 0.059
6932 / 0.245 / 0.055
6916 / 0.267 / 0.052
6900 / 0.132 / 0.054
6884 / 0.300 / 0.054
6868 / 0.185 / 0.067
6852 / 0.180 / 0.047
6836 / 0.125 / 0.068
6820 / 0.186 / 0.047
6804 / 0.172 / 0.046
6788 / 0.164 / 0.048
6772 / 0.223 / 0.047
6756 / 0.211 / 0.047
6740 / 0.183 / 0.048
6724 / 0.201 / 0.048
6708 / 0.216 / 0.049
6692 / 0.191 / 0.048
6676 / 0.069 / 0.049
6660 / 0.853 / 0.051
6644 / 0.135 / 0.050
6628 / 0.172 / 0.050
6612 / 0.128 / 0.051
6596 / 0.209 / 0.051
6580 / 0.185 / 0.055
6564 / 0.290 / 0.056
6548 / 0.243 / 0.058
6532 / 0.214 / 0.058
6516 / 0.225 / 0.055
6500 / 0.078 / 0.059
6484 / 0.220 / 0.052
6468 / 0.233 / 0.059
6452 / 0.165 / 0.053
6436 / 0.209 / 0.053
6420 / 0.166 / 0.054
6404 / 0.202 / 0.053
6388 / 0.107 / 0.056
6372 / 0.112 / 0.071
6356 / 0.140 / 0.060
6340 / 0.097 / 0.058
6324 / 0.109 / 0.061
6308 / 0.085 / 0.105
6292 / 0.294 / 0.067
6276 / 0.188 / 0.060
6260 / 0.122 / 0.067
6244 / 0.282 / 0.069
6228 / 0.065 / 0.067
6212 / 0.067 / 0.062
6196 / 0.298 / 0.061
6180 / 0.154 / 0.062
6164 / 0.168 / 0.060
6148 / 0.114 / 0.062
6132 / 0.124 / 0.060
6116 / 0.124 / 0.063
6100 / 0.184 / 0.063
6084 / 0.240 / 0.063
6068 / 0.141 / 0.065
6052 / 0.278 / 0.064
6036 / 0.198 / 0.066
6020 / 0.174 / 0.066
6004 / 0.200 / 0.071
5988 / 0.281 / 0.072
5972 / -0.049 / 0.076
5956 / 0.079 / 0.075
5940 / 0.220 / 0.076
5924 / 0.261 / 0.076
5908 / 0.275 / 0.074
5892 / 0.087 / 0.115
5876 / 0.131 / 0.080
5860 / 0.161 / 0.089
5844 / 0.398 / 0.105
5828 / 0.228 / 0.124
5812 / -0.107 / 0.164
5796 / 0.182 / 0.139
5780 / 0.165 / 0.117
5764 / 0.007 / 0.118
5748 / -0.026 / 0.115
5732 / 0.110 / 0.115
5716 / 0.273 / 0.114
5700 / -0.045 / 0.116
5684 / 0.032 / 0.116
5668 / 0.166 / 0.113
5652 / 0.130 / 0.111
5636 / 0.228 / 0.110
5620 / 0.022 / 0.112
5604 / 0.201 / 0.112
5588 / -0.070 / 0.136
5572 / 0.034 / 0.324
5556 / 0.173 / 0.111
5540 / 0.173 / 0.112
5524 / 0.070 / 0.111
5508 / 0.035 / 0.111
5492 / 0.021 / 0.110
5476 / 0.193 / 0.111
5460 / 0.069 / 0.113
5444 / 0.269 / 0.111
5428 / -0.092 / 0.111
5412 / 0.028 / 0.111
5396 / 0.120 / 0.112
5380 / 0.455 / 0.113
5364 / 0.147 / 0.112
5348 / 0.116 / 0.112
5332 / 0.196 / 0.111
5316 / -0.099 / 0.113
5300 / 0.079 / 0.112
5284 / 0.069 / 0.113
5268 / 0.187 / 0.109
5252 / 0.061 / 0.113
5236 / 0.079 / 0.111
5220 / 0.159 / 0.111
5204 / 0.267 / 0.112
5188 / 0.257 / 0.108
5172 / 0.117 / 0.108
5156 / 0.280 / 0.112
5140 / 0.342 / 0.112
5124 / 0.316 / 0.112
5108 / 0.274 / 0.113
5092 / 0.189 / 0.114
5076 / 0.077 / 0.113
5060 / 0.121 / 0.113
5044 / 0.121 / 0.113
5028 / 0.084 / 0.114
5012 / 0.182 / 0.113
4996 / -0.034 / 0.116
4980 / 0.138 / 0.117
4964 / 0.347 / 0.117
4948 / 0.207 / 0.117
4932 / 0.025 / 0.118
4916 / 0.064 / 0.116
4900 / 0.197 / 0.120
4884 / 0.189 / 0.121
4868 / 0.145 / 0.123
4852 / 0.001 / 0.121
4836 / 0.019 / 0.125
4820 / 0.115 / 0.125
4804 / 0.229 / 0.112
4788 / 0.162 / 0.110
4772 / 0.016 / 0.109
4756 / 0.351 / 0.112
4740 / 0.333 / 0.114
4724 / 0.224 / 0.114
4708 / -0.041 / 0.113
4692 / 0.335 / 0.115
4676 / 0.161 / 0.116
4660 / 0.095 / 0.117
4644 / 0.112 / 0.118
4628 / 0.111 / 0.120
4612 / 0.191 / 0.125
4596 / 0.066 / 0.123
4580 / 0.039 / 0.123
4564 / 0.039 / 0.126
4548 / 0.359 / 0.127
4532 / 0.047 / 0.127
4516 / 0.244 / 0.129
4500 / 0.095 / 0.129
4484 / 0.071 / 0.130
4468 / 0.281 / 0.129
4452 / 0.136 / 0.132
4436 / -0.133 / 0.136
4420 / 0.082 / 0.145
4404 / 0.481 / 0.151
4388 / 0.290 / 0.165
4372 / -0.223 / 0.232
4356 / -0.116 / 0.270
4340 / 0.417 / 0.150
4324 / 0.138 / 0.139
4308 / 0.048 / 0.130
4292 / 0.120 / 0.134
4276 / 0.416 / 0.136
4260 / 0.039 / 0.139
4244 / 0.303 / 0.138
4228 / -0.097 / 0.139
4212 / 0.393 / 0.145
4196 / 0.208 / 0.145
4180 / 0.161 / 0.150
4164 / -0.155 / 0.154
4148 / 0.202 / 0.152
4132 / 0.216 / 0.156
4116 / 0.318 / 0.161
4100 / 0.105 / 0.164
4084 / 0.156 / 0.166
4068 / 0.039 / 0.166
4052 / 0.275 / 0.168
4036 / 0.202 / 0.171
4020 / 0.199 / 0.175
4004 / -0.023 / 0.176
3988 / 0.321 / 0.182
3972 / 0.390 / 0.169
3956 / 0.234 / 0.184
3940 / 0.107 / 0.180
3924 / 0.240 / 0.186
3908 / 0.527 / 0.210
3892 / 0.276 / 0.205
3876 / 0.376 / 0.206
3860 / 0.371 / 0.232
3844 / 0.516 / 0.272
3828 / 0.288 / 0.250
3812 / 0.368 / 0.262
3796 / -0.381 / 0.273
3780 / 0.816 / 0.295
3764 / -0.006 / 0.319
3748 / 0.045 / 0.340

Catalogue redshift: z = 0.786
